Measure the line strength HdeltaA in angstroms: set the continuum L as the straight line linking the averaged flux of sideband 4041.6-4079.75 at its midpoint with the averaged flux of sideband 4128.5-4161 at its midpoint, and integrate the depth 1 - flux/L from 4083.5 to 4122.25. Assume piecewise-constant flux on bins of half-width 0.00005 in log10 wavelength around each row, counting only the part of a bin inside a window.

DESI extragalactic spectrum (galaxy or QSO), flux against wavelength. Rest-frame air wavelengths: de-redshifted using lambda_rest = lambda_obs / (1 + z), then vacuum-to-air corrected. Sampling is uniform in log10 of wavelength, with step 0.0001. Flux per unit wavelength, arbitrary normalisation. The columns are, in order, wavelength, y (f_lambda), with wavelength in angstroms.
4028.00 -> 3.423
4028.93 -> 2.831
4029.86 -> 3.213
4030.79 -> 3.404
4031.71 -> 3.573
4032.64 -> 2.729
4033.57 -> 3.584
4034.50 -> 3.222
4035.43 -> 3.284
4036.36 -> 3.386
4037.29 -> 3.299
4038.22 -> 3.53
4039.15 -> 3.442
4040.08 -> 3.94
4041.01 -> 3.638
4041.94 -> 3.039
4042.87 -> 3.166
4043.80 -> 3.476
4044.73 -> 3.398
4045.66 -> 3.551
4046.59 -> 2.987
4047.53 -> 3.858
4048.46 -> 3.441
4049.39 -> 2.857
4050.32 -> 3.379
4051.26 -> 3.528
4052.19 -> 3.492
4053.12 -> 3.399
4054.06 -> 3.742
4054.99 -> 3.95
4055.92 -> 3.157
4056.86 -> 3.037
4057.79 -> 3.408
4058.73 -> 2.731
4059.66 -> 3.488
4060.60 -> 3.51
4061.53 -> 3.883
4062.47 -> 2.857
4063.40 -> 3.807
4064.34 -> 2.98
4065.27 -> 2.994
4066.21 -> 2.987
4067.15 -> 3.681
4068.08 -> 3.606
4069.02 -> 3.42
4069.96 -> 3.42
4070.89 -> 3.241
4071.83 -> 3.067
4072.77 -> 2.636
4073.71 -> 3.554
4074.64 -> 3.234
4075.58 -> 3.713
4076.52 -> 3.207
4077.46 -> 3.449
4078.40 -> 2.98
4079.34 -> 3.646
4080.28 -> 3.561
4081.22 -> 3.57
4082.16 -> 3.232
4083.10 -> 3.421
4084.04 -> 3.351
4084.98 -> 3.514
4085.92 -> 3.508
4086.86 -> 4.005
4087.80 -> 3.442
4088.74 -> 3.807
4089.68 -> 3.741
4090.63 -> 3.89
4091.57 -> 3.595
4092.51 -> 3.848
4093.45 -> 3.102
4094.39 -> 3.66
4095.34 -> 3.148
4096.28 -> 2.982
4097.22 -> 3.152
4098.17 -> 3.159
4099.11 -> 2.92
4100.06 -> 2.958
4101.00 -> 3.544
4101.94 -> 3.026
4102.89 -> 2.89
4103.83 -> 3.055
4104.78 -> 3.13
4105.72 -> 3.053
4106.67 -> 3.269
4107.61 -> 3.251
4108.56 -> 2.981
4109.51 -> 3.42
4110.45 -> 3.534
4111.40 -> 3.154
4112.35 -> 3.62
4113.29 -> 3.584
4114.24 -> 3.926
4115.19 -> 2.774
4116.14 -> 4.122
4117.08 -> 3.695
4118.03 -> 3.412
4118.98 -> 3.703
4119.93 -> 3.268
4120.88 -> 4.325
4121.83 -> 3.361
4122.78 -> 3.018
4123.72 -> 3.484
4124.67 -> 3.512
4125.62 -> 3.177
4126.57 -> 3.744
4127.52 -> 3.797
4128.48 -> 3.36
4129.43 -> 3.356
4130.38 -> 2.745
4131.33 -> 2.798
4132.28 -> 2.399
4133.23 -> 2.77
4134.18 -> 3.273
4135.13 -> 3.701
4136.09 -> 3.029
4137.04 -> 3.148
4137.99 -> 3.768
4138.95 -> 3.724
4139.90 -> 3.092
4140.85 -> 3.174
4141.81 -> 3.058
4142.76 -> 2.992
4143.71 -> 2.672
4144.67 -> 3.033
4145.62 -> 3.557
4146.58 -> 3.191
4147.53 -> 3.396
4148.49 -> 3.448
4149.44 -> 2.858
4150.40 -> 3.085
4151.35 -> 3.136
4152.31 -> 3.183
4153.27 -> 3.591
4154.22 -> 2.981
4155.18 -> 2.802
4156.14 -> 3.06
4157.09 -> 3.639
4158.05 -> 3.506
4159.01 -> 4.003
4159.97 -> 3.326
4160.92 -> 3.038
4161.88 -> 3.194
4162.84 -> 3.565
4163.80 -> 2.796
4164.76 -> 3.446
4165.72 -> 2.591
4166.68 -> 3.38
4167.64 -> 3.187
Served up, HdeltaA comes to -1.7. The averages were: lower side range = 3.34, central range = 3.41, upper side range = 3.2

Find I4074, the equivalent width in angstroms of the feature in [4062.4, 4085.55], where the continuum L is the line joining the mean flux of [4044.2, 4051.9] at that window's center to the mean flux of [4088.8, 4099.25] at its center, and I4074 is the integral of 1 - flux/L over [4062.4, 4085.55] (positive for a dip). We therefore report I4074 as 0.4 angstroms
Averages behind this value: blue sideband 3.38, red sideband 3.41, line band 3.33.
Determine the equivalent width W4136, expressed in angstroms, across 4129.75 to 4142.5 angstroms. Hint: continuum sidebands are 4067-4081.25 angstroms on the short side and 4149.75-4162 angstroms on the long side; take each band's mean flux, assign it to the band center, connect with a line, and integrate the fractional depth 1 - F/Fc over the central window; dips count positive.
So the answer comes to 0.6 angstroms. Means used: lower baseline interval 3.36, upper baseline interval 3.27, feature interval 3.13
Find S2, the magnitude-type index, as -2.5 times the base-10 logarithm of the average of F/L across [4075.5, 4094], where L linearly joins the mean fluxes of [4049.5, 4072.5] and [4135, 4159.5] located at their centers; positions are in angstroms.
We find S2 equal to -0.06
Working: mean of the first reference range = 3.35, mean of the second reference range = 3.26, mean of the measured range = 3.53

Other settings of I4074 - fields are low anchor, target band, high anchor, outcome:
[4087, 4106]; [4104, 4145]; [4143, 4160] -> -0.4 angstroms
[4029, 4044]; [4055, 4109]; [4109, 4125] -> 1.9 angstroms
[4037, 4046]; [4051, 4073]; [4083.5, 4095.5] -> 1.1 angstroms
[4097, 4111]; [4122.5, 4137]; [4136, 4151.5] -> -0.1 angstroms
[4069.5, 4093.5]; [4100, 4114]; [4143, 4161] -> 0.5 angstroms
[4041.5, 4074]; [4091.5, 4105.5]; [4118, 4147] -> 0.4 angstroms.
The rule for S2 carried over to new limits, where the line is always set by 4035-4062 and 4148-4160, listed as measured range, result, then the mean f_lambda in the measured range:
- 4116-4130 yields -0.07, 3.54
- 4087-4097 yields -0.05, 3.53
